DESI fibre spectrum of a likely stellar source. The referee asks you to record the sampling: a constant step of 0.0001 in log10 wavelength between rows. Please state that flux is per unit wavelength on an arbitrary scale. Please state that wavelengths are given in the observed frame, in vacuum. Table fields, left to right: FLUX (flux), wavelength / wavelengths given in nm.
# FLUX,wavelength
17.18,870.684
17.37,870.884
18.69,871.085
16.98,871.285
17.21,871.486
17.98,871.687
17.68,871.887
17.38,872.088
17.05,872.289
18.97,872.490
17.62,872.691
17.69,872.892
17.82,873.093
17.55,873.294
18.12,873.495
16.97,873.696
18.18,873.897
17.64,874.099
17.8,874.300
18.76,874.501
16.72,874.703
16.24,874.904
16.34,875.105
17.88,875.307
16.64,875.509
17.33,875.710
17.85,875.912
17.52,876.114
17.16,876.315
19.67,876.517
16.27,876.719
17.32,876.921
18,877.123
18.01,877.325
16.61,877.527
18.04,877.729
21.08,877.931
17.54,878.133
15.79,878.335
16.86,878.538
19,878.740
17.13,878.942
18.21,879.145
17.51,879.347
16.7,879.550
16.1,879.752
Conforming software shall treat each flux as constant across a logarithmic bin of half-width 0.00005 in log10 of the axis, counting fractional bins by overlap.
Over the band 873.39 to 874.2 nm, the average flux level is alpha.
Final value 17.7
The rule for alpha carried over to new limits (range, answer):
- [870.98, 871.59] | 17.6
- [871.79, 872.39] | 17.4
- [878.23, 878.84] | 17.2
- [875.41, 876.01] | 17.3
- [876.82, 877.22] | 17.7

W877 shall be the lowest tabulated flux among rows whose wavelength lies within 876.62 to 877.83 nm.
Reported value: 16.27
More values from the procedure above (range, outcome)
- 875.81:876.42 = 17.16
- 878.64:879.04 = 17.13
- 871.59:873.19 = 17.05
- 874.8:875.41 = 16.24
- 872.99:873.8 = 16.97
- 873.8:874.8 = 16.72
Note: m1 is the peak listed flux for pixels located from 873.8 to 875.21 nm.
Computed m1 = 18.76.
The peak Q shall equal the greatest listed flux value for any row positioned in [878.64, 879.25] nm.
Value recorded 19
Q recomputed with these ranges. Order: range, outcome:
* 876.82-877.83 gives 18.04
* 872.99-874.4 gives 18.18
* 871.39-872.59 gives 18.97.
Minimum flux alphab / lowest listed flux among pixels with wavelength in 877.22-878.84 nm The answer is 15.79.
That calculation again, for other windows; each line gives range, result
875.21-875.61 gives 16.64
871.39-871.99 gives 17.21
